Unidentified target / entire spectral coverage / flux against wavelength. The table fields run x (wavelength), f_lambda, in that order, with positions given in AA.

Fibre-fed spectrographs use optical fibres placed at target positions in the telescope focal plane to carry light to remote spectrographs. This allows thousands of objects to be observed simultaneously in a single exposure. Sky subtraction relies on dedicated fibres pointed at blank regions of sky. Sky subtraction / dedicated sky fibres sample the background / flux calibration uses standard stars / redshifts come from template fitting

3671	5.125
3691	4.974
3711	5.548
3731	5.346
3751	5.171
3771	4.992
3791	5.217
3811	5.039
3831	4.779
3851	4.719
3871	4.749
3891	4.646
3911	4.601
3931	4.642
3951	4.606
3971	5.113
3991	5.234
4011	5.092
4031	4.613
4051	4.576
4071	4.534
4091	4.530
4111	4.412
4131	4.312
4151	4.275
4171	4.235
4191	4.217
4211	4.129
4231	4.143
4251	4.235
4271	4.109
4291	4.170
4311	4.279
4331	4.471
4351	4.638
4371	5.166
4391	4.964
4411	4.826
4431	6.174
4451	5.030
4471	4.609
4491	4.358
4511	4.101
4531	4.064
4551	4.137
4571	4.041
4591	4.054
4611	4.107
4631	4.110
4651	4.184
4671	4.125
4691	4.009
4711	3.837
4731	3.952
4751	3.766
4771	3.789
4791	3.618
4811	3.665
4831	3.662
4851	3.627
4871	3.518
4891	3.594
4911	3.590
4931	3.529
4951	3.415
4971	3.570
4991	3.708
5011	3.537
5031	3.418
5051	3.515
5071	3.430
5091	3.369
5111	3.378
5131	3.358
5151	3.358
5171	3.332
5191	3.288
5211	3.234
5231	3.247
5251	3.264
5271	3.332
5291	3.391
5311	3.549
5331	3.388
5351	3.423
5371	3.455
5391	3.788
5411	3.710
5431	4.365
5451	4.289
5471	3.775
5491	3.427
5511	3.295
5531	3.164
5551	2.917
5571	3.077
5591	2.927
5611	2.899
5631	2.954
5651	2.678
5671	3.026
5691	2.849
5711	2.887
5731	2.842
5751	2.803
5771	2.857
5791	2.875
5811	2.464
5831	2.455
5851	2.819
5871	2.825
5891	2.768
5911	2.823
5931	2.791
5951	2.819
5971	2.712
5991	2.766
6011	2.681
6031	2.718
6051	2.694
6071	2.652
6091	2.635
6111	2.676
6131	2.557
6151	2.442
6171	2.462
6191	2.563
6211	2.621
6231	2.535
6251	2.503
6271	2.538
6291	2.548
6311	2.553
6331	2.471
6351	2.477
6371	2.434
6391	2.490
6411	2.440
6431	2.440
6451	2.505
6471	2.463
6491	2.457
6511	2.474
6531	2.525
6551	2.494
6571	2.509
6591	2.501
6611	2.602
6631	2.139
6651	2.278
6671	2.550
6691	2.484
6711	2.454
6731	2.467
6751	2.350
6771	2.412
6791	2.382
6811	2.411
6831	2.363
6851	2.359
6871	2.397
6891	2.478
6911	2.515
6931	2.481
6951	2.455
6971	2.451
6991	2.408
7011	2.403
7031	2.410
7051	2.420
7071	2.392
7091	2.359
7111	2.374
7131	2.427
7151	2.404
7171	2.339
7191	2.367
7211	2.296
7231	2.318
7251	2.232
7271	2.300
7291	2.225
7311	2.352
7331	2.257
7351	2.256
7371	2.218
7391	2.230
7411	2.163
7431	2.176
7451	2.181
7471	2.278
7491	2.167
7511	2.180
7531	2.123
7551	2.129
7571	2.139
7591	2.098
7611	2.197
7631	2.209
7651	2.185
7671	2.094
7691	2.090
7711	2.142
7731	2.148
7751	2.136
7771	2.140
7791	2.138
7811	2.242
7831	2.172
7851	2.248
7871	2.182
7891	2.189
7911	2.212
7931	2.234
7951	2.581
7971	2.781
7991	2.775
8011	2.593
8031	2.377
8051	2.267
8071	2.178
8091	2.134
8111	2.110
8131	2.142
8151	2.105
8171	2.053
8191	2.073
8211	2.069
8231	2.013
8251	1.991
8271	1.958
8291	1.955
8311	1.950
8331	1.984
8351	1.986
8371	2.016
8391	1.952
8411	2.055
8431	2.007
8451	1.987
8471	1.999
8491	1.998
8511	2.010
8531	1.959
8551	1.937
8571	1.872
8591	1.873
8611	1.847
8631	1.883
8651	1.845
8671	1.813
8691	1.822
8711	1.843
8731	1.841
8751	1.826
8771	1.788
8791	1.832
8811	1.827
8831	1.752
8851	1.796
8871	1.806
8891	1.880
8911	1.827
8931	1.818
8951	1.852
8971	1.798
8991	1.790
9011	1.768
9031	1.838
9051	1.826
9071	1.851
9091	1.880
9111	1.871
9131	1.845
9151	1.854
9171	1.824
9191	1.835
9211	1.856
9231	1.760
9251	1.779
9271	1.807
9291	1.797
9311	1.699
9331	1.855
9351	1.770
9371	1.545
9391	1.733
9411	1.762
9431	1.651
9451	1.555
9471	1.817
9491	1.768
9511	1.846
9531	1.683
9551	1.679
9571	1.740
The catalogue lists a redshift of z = 1.85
